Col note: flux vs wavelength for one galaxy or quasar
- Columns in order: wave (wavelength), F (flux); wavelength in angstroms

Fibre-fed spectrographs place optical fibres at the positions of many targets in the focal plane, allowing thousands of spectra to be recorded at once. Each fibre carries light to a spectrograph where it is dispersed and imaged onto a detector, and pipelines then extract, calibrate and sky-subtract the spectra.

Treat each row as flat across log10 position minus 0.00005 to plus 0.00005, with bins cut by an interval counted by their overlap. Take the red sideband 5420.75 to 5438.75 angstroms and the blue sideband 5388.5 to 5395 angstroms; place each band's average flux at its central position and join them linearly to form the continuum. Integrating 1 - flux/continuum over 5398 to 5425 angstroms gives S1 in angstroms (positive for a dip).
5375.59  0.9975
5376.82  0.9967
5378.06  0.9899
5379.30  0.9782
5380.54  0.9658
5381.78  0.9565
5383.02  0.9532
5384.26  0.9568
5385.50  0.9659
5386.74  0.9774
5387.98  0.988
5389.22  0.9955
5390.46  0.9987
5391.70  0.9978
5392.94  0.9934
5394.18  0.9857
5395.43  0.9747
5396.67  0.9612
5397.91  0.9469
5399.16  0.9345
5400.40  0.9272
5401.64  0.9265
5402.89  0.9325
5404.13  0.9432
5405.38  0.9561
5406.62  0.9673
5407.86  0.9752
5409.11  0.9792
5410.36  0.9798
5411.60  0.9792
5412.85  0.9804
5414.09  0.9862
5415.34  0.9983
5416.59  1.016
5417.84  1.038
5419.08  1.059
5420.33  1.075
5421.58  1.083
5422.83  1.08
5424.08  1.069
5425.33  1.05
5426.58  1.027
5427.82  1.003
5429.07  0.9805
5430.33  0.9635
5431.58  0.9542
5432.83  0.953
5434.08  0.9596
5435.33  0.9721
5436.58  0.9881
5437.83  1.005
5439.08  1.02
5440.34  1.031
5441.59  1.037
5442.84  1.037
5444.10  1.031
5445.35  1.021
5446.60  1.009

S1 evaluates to 0.18 angstroms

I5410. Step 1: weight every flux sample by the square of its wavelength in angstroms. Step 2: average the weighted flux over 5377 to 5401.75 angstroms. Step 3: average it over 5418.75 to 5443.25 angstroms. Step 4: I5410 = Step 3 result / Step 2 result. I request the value 1.1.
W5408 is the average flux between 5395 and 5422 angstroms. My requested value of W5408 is 0.982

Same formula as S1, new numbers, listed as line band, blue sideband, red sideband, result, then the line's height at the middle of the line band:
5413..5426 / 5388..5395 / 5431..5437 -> -0.9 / 0.975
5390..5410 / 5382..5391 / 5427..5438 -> 0.3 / 0.976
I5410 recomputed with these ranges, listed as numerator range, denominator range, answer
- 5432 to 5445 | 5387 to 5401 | 1.05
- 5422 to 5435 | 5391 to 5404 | 1.06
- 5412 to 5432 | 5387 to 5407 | 1.07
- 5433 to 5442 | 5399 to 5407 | 1.08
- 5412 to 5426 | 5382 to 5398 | 1.07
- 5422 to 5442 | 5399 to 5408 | 1.08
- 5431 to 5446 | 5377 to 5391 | 1.05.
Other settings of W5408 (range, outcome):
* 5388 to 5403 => 0.966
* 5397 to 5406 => 0.939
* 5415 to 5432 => 1.03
